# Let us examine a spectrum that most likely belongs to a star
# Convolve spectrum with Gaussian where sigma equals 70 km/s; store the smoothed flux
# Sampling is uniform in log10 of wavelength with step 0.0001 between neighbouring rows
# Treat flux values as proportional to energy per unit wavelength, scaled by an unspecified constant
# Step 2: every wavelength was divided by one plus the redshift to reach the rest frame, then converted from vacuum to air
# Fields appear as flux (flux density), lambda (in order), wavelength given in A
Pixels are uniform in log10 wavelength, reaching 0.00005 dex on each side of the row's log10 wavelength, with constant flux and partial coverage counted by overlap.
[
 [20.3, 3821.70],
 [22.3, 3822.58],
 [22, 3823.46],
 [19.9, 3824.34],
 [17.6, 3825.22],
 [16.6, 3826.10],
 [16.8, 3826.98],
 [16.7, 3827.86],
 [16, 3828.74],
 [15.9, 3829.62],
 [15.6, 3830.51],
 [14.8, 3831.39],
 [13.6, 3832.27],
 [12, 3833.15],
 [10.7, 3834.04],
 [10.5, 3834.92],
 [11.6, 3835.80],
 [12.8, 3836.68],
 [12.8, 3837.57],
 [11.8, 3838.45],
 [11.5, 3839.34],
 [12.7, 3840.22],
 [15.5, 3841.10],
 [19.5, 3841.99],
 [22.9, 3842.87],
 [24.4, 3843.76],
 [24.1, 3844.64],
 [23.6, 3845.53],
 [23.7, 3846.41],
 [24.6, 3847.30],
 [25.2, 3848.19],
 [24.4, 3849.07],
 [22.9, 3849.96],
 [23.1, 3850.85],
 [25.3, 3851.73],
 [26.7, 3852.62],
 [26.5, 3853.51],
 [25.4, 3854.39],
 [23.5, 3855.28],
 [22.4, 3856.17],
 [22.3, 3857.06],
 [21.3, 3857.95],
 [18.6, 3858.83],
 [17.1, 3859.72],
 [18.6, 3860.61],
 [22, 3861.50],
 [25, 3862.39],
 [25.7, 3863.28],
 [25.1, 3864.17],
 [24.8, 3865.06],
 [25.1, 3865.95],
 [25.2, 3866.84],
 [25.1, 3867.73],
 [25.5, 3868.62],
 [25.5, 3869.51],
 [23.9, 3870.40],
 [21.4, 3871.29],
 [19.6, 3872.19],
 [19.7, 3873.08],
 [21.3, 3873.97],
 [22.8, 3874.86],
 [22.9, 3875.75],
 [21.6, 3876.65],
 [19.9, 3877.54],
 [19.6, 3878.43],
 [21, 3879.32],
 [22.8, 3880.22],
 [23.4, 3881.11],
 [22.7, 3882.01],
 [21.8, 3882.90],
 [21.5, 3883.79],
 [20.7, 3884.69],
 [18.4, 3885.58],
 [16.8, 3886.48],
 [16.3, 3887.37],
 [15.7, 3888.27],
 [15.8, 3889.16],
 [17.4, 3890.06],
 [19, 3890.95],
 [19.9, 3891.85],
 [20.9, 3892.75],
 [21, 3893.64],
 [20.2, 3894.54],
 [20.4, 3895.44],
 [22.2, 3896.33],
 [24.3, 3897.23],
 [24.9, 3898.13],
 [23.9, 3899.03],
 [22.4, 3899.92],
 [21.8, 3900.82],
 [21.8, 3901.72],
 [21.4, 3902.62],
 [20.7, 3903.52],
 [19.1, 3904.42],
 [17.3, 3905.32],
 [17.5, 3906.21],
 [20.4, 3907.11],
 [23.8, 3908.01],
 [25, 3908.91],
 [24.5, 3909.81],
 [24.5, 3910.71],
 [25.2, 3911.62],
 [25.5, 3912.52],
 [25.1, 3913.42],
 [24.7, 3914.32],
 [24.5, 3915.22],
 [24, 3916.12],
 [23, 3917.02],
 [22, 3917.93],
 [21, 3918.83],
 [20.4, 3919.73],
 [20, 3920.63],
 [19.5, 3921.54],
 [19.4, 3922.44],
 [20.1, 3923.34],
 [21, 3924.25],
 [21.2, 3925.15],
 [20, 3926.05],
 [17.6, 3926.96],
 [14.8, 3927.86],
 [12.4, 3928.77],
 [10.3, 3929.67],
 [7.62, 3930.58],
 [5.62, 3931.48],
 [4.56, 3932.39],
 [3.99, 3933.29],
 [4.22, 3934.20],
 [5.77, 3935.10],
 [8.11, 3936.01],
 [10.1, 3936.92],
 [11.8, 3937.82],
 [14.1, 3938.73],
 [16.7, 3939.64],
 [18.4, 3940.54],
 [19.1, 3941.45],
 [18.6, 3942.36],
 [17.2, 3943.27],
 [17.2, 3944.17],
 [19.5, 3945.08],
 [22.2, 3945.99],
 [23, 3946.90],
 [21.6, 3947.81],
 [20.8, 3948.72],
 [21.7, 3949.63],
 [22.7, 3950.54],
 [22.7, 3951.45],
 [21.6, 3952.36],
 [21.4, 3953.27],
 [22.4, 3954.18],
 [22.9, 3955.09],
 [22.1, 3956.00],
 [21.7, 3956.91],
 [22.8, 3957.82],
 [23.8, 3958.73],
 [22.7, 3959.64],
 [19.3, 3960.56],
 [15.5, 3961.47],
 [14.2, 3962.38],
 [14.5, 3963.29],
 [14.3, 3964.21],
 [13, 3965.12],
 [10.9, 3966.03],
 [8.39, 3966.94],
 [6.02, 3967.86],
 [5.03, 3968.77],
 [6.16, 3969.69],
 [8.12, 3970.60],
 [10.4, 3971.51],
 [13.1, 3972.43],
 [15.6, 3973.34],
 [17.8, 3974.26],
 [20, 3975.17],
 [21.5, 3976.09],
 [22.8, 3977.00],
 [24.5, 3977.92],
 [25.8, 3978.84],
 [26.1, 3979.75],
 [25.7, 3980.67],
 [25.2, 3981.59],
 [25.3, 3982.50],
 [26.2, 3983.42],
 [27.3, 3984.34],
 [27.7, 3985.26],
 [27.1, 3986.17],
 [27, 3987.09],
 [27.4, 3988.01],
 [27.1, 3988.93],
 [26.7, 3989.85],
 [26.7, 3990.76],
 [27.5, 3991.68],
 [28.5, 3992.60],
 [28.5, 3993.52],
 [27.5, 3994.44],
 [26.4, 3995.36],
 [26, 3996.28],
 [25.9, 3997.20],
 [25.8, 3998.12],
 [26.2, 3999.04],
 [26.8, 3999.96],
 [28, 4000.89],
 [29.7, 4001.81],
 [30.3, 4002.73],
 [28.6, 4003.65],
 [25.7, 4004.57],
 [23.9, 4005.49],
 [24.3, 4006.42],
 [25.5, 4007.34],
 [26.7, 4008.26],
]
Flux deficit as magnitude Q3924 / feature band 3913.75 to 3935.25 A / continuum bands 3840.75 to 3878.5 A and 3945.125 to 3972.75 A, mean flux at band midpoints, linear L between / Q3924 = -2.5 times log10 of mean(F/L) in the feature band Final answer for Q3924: 0.18 mag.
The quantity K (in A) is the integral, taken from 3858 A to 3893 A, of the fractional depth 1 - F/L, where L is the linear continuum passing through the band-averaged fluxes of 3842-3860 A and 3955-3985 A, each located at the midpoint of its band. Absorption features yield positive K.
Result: 1.6 A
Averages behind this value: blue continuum 23.4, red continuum 18.2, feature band 21.3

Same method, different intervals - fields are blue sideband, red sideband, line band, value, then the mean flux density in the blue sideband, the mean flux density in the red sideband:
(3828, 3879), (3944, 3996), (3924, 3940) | 7.10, 20.4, 20.8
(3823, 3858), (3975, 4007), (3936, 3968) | 8.25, 19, 26.3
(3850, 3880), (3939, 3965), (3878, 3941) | 7.82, 22.8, 19.9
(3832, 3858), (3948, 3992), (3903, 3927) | -2.27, 19.6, 20.2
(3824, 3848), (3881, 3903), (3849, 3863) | -3.70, 16.7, 20.5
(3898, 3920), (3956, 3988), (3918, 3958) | 7.14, 22.6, 18.9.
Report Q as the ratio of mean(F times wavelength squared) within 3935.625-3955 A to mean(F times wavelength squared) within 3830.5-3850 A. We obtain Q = 1.14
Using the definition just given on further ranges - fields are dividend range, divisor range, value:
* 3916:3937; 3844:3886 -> 0.67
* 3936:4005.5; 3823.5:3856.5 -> 1.20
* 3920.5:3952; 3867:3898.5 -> 0.77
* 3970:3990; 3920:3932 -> 1.44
